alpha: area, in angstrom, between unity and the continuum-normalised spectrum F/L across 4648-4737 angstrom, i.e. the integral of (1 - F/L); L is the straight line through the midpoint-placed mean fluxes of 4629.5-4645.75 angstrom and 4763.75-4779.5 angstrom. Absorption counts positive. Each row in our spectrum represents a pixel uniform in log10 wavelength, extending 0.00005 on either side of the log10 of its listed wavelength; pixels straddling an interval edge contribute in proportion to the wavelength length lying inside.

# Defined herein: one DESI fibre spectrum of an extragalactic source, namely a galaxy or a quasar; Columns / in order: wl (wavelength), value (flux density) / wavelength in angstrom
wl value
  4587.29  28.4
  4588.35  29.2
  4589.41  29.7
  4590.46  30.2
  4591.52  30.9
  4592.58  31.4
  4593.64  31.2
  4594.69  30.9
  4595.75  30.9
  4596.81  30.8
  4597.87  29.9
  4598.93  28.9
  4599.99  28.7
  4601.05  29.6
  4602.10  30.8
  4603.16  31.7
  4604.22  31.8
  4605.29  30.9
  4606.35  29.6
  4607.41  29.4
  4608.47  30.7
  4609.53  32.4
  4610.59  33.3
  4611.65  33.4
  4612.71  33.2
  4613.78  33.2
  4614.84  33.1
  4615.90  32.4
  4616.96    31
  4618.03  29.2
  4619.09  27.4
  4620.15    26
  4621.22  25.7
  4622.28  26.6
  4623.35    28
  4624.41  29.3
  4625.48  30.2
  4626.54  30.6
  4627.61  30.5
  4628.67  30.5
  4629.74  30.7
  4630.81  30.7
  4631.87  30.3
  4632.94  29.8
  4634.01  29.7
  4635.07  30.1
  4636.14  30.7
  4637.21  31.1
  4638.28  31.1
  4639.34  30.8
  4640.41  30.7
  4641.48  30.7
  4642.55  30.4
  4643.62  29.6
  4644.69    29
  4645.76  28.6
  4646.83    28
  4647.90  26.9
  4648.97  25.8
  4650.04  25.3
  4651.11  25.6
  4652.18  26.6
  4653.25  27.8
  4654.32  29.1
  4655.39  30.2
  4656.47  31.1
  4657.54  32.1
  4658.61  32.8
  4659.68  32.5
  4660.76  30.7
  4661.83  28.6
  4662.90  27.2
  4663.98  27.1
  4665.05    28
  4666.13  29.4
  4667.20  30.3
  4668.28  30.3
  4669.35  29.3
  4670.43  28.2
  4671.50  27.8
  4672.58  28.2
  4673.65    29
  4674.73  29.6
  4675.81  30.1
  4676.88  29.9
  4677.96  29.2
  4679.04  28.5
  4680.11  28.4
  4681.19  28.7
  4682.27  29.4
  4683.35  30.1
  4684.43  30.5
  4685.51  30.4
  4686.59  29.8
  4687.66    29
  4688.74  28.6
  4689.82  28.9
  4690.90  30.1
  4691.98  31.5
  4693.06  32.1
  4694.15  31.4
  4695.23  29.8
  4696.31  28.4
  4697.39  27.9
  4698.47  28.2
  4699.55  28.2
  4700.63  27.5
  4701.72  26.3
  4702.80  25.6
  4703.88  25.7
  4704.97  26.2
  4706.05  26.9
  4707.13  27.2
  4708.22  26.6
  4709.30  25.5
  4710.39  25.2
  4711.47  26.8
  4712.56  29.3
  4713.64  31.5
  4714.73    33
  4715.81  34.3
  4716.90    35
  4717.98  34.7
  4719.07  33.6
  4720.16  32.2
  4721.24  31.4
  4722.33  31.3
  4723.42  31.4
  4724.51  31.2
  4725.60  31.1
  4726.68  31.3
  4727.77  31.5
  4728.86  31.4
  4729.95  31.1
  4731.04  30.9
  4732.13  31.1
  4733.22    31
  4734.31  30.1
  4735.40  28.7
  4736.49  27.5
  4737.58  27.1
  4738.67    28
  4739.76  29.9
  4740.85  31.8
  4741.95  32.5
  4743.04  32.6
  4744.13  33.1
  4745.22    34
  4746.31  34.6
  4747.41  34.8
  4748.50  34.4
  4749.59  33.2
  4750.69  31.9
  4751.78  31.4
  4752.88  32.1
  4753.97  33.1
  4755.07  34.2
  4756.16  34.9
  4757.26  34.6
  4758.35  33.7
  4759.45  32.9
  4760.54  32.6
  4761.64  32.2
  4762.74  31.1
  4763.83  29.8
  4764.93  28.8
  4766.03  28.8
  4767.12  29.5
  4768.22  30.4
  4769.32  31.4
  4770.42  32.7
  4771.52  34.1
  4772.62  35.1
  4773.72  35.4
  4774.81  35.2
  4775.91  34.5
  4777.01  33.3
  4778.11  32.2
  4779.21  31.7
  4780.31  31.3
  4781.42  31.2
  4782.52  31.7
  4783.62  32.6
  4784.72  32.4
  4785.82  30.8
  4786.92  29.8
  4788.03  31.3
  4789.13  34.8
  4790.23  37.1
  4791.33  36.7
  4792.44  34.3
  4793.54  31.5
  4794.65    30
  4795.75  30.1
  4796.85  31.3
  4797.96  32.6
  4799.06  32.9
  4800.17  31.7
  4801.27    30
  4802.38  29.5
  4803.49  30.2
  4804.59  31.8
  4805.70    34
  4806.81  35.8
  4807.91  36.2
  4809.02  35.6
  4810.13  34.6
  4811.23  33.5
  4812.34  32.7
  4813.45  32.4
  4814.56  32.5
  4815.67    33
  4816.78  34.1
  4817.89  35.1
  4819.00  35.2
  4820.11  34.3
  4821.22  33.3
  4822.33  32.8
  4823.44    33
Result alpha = 4.74 angstrom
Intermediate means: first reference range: 30.3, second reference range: 32.3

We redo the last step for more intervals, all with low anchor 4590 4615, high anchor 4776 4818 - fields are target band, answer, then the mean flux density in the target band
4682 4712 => 3.3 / 28.3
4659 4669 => 0.7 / 29.4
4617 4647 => 1.7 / 29.5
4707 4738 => 1.5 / 30.5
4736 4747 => 0.4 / 31.2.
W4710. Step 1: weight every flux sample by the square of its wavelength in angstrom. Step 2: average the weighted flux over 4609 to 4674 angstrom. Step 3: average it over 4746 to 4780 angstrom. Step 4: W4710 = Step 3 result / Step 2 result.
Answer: 1.16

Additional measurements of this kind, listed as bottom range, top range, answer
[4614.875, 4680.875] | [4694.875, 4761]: 1.09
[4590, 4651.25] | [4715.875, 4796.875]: 1.13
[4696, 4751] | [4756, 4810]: 1.10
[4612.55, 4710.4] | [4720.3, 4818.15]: 1.16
